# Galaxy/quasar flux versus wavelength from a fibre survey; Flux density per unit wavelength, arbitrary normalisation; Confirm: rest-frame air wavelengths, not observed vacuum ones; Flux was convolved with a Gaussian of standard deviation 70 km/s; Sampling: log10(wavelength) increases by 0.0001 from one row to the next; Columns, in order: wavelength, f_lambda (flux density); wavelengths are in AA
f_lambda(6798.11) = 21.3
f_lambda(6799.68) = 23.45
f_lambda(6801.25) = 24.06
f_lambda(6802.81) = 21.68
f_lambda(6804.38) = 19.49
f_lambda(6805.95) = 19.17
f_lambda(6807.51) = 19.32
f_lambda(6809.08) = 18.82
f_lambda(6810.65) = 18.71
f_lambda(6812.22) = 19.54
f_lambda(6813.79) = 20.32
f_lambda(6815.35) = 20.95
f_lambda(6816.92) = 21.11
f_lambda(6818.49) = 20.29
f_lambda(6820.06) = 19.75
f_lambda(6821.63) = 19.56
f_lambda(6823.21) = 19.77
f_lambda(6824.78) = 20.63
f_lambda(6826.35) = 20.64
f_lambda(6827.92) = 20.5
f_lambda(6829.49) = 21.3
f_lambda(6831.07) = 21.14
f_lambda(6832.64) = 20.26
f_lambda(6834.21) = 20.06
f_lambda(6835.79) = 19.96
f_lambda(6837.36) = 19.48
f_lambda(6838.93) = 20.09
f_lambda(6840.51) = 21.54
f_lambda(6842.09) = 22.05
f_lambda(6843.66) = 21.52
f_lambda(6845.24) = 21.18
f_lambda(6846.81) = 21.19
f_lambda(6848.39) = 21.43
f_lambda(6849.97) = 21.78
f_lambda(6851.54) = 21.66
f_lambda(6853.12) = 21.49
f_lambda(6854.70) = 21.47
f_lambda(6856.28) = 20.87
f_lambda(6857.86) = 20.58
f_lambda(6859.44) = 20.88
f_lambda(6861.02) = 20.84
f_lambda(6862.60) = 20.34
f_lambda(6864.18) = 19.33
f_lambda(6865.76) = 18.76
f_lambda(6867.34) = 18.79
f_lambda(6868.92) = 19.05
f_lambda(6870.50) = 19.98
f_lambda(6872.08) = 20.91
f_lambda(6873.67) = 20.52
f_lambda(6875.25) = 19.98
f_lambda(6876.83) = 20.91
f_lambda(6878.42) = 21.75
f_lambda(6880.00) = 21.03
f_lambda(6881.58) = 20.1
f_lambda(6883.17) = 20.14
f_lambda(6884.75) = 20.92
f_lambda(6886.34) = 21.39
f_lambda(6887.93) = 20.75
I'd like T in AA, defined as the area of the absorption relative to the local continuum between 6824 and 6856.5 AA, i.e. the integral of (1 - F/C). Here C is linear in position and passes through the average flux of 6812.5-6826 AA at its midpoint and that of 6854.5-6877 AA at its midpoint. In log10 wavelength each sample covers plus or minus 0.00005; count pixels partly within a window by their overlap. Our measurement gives -1.2 AA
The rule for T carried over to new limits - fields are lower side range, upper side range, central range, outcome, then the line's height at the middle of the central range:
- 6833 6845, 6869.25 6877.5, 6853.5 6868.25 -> 0.2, 20.5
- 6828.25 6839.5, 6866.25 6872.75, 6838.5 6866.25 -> -1.4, 20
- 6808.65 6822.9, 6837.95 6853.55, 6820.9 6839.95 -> 0.3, 20.6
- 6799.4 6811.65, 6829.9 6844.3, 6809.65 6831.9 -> 0.3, 20.6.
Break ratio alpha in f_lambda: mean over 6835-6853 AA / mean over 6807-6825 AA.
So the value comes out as 1.1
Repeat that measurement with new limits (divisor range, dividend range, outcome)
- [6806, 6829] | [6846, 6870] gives 1.03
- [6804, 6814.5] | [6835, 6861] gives 1.09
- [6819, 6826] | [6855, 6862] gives 1.04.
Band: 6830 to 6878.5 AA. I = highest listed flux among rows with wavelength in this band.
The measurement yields 22.05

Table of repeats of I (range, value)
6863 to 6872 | 19.98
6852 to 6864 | 21.49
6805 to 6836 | 21.3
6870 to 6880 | 21.75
